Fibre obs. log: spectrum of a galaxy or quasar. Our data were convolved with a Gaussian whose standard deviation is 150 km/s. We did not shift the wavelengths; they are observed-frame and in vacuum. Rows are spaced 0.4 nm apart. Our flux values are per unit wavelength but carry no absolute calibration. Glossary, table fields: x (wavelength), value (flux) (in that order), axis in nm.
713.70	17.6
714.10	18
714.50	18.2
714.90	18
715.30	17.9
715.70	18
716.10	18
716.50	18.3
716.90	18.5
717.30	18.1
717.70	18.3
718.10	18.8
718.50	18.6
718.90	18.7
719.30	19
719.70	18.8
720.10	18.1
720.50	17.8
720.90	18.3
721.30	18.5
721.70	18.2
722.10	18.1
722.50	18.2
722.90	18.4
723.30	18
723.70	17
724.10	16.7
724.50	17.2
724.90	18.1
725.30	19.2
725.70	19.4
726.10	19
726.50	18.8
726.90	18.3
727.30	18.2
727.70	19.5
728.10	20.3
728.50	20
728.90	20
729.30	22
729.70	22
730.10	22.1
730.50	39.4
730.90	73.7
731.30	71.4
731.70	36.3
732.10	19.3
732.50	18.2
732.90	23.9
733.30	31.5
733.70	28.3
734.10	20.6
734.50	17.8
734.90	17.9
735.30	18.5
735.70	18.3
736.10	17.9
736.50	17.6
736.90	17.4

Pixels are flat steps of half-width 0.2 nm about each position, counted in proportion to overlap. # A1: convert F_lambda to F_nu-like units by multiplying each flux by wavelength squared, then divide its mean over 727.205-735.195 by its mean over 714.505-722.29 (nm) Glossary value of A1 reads 1.59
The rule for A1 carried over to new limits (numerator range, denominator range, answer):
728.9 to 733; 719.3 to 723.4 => 1.93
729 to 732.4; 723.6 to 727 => 2.07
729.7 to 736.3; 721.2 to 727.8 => 1.65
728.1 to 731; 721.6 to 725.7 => 1.65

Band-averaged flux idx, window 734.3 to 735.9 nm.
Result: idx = 18.1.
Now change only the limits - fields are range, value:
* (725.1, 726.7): 19.1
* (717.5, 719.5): 18.7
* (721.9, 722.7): 18.2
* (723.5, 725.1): 17.3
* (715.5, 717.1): 18.2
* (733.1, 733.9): 29.9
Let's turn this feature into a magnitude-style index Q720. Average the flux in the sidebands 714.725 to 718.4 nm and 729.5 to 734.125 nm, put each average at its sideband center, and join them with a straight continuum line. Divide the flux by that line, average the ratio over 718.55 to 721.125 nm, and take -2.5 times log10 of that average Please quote 0.17 mag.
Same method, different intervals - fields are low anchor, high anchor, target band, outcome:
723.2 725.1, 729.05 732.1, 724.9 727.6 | 0.27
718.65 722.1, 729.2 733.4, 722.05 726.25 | 0.31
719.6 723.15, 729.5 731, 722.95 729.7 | 0.44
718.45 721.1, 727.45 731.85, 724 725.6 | 0.40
